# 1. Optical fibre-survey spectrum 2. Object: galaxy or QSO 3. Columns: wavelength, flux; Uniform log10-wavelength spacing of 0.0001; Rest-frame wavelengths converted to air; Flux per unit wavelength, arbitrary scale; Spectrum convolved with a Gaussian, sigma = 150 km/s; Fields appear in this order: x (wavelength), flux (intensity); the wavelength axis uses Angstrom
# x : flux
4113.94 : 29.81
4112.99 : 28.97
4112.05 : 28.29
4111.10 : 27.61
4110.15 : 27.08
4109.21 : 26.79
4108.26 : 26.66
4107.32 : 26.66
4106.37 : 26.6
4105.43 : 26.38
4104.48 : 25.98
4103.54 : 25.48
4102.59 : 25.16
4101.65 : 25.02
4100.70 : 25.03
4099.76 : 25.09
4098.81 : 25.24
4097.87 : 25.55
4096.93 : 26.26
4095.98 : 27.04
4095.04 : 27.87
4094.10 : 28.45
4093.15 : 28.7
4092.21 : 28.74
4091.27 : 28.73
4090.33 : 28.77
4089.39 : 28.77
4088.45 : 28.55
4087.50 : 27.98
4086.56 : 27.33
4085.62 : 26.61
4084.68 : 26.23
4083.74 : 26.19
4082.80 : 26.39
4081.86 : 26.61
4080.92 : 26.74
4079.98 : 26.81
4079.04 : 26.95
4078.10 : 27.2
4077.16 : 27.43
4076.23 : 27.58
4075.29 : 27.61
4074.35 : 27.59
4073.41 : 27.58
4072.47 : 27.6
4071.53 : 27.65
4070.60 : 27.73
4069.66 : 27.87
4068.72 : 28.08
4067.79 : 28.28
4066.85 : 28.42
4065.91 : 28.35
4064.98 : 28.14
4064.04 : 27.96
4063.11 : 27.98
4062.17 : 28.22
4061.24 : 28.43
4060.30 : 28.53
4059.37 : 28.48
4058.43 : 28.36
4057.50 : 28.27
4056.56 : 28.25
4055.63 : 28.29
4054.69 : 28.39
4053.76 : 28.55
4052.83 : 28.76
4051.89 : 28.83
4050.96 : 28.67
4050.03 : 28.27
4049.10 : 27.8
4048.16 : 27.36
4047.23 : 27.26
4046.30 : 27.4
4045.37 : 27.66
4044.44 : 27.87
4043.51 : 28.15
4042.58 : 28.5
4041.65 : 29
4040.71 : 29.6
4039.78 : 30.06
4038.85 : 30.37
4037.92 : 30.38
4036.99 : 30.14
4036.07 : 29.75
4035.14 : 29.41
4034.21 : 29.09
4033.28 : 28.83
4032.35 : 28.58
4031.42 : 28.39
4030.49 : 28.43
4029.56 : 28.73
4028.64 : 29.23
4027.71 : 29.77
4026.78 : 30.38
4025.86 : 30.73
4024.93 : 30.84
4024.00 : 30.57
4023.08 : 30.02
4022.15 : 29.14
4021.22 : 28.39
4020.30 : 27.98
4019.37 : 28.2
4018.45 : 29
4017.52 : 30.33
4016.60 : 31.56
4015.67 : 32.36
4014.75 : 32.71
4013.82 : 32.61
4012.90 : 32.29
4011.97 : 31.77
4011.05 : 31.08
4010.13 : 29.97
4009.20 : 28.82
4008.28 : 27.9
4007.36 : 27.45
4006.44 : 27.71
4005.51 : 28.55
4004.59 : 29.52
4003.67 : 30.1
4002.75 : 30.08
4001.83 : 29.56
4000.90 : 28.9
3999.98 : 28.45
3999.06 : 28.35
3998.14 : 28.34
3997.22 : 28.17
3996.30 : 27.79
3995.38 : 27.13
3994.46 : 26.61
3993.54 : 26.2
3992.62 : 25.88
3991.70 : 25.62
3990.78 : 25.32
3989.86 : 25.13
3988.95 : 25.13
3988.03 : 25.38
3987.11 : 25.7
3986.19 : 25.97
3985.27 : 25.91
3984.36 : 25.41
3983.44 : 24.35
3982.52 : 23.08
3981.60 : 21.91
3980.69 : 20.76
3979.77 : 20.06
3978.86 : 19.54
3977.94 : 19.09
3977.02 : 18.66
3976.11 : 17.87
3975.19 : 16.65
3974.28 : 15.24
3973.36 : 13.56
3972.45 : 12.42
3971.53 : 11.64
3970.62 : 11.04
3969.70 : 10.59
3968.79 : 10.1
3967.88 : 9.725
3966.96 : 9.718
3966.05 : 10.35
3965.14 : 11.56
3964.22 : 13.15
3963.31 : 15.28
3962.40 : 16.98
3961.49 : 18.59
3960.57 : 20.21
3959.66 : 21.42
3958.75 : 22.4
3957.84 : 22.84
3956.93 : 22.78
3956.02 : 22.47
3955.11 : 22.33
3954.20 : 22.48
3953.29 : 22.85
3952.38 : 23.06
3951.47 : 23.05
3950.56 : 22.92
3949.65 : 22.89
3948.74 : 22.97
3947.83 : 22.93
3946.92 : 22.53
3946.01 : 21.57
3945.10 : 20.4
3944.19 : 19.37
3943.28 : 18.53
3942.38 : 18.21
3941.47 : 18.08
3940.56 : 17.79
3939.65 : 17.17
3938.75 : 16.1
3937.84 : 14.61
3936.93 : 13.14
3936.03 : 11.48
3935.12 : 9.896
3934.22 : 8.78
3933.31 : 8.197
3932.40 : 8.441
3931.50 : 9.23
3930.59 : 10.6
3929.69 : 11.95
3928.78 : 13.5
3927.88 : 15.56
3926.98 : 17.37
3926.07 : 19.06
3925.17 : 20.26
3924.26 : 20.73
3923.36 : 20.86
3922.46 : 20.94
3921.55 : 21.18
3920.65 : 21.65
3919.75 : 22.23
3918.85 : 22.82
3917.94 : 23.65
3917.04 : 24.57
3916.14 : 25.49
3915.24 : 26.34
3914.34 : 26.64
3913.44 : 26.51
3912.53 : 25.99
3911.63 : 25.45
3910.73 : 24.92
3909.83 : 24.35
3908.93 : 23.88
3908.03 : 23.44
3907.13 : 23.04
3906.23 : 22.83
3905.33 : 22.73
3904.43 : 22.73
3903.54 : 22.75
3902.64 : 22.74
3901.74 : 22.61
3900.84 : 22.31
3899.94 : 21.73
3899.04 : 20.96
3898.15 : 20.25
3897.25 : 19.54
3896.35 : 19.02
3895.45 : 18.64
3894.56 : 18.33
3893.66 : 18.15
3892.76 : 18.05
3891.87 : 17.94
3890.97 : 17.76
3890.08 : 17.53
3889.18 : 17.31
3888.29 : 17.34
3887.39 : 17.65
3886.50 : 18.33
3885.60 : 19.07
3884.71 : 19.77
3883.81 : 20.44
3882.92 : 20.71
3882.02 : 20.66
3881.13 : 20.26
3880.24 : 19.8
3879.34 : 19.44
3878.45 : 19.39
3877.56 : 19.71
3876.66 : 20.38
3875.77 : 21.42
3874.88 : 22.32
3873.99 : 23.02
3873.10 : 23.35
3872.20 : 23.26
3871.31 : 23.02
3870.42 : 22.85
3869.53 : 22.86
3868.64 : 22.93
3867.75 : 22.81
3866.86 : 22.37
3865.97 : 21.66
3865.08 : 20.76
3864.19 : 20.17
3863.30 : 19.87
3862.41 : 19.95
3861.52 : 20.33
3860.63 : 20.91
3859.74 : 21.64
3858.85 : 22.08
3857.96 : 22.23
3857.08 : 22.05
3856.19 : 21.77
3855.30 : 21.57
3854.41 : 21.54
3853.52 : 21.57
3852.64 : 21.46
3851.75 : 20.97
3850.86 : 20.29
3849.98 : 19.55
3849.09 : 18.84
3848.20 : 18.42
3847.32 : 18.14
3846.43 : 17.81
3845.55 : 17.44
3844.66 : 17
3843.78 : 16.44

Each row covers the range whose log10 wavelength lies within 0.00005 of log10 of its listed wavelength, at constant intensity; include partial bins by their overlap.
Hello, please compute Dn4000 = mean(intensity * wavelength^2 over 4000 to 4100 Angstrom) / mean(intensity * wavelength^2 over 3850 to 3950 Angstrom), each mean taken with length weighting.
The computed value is 1.53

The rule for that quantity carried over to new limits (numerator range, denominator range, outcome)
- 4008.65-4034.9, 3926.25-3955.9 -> 1.81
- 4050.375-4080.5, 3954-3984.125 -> 1.70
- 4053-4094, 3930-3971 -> 1.76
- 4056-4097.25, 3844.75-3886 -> 1.48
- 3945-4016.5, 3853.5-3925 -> 1.12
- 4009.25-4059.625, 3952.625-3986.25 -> 1.68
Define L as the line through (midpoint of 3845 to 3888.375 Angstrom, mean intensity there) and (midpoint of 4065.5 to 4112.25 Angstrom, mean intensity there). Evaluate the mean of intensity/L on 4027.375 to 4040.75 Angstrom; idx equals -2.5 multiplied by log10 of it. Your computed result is -0.15 mag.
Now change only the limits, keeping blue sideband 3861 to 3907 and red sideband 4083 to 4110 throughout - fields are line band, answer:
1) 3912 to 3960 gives 0.14 mag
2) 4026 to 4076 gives -0.12 mag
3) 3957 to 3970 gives 0.42 mag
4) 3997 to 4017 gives -0.23 mag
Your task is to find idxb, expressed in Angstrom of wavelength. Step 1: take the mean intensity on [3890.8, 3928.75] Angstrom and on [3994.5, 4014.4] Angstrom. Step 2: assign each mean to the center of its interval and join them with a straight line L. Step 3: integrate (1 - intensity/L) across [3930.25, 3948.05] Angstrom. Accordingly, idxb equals 6.5 Angstrom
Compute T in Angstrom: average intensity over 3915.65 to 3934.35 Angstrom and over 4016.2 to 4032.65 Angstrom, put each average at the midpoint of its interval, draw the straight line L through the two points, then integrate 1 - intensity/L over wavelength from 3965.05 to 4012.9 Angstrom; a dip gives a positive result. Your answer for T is 4.9 Angstrom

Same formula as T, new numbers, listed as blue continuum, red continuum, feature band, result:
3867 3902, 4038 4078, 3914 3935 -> 3.8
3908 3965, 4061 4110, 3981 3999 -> -2.8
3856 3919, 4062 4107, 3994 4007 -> -2.0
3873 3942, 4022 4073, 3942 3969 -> 4.0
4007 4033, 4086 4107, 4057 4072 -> 0.0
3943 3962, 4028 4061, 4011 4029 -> -2.4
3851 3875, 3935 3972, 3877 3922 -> -2.9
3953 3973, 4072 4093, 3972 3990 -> -2.9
